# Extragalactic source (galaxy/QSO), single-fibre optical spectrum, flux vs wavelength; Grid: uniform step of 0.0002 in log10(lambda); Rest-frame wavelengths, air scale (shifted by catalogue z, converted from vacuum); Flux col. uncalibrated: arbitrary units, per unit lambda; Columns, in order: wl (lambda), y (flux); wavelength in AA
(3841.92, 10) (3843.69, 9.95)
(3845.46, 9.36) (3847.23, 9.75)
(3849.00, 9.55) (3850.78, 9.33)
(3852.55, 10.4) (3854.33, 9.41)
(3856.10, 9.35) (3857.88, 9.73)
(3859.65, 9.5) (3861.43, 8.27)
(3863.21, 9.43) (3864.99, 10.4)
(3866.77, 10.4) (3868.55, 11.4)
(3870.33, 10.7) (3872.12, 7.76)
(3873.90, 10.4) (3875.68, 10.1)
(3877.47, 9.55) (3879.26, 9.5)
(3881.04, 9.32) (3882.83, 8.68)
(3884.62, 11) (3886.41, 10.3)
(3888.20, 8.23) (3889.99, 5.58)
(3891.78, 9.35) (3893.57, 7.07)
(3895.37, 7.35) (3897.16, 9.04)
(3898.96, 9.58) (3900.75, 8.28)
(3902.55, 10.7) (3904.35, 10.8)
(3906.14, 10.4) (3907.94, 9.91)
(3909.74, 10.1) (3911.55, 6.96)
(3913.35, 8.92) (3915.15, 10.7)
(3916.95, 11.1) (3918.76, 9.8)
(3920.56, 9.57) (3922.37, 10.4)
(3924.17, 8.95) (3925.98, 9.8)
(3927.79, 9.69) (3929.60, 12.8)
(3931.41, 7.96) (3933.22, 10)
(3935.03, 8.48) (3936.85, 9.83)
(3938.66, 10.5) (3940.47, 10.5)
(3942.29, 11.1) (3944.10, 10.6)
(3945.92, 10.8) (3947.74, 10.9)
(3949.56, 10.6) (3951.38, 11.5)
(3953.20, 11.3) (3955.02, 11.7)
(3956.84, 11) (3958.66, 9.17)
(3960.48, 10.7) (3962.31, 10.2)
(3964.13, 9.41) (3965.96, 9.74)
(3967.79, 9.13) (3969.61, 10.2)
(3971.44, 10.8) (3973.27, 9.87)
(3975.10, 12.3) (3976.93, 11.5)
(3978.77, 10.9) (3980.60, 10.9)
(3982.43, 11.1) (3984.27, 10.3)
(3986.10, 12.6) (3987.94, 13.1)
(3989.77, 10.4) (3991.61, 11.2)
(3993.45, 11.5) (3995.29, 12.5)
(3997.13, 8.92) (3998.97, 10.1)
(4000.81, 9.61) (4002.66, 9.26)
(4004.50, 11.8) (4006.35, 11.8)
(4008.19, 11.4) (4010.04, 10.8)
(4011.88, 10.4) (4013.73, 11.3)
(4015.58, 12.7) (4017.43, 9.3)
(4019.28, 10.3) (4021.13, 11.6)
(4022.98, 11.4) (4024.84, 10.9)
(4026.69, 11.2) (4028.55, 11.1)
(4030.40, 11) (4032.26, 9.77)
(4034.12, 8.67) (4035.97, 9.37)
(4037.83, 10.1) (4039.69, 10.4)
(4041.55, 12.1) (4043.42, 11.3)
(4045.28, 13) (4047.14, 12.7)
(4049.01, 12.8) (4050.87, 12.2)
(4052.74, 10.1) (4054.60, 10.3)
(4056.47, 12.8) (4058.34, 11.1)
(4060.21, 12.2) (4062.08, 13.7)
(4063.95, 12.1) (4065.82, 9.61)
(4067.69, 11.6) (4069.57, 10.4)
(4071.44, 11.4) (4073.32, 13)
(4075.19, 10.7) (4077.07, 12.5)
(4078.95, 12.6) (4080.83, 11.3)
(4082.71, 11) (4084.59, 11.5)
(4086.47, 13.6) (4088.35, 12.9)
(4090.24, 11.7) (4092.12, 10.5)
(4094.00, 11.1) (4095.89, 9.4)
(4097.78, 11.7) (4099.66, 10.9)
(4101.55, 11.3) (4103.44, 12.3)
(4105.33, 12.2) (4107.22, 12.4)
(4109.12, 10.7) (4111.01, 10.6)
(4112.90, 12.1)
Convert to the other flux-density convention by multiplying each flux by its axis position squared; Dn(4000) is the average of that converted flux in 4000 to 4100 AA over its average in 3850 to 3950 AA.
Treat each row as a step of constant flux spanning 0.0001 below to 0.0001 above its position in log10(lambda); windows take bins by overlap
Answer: 1.26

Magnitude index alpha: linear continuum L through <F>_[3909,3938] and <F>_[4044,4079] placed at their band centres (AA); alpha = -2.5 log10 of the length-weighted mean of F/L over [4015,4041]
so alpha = 0.07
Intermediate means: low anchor 9.69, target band 10.6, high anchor 11.8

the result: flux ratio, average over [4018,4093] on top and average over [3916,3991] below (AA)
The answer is 1.1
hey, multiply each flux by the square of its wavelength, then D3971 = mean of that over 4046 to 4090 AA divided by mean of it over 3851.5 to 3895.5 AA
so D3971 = 1.4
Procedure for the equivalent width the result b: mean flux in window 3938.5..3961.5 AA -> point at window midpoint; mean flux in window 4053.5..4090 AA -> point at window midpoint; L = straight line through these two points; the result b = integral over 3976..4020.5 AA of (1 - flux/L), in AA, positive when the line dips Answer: 0.8 AA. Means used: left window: 10.8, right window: 11.8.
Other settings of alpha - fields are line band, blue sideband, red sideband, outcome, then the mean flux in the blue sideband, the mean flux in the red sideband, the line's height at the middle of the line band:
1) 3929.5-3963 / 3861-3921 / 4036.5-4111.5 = -0.04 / 9.44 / 11.6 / 10.1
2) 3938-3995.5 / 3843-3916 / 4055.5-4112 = -0.05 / 9.42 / 11.6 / 10.4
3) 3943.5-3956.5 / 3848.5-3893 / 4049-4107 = -0.08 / 9.49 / 11.6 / 10.3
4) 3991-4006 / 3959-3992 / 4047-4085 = 0.04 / 10.8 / 11.7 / 11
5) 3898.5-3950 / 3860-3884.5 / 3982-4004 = 0.03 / 9.72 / 10.9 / 10.2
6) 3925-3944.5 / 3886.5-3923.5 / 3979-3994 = -0.01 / 9.22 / 11.4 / 10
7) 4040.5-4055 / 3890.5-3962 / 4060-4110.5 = -0.06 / 9.93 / 11.6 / 11.2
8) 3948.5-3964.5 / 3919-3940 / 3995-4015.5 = -0.05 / 9.83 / 10.7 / 10.2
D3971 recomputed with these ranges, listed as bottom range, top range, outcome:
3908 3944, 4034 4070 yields 1.23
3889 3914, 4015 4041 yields 1.27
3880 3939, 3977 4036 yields 1.21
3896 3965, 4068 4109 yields 1.24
